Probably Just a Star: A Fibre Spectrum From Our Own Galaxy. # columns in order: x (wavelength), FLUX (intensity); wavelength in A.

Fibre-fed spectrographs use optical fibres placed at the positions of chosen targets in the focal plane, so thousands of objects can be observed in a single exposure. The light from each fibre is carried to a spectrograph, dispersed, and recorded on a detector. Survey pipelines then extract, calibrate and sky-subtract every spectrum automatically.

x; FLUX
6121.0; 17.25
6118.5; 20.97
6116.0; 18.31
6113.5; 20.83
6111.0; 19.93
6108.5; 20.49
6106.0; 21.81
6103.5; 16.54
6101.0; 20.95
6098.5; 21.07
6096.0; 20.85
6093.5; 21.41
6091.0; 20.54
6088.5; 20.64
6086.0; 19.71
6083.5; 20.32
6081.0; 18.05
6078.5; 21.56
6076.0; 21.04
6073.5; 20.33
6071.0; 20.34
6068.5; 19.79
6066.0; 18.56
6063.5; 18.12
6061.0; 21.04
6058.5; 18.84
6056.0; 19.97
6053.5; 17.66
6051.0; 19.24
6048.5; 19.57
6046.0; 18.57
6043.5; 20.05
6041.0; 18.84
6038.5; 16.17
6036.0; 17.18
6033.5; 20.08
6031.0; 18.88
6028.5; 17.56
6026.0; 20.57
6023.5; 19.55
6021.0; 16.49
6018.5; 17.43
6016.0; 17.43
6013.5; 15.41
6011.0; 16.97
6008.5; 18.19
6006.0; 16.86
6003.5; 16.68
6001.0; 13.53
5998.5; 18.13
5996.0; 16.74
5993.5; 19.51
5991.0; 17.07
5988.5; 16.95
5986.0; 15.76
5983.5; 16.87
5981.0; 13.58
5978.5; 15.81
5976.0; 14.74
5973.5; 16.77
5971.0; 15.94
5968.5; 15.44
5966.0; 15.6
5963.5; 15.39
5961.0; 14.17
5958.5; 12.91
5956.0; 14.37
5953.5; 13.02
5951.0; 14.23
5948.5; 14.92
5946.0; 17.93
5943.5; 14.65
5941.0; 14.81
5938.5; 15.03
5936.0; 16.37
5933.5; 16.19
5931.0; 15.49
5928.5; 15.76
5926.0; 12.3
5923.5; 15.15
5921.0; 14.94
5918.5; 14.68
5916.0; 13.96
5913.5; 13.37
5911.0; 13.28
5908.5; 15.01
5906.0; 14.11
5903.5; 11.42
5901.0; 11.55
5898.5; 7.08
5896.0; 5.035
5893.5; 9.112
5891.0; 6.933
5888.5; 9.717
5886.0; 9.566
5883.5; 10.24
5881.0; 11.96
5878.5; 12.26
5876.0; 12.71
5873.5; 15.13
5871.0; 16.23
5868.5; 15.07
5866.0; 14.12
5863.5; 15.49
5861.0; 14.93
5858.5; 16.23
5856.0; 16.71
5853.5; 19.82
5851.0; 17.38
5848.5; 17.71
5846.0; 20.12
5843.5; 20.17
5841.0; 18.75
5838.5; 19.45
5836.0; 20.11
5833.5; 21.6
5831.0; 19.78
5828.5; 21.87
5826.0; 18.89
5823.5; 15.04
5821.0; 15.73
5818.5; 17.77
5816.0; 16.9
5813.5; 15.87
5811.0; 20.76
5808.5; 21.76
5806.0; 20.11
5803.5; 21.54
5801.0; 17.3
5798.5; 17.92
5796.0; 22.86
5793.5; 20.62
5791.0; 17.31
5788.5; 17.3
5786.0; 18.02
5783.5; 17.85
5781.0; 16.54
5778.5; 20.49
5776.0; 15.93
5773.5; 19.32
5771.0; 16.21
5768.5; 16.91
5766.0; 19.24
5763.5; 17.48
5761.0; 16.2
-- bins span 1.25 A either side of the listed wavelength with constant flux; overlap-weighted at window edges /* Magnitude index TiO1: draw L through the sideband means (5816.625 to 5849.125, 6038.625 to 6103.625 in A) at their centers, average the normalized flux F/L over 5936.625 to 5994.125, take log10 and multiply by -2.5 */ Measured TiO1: 0.25 mag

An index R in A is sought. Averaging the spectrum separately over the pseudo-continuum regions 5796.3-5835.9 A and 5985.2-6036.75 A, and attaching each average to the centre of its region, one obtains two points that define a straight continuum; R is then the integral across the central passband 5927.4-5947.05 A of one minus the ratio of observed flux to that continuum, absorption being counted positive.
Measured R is 2.5 A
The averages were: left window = 19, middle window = 15.8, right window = 17.5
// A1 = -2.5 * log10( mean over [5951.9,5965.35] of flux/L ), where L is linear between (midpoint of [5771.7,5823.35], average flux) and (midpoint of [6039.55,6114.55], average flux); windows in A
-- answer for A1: 0.34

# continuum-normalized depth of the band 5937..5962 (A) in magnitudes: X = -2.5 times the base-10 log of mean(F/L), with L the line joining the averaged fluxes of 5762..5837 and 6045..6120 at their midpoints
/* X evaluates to 0.30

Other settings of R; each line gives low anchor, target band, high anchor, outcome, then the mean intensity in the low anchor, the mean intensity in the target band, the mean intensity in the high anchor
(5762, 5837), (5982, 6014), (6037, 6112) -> 4.3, 18.6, 16.8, 19.7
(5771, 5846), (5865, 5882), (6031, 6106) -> 4.5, 18.9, 14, 19.6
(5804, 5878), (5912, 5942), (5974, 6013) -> 3.9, 17.8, 14.8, 16.5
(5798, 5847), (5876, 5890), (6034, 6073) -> 6.0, 19.1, 10.9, 19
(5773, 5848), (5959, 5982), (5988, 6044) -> 3.5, 18.9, 15.2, 17.6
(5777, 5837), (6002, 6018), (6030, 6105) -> 2.1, 18.9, 16.9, 19.5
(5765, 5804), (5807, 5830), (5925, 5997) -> -0.6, 18.4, 18.3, 15.5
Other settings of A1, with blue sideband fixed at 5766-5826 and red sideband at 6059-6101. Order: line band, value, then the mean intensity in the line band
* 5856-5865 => 0.19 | 15.7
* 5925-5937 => 0.25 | 15.3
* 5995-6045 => 0.13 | 17.6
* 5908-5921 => 0.33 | 14.1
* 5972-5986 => 0.25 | 15.6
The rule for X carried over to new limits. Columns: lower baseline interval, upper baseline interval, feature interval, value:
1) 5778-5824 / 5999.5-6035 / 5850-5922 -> 0.36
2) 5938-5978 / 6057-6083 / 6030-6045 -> -0.01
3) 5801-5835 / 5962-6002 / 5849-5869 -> 0.12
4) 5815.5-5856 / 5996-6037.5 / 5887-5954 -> 0.35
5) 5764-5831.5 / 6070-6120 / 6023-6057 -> 0.06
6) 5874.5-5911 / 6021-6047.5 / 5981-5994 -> -0.05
